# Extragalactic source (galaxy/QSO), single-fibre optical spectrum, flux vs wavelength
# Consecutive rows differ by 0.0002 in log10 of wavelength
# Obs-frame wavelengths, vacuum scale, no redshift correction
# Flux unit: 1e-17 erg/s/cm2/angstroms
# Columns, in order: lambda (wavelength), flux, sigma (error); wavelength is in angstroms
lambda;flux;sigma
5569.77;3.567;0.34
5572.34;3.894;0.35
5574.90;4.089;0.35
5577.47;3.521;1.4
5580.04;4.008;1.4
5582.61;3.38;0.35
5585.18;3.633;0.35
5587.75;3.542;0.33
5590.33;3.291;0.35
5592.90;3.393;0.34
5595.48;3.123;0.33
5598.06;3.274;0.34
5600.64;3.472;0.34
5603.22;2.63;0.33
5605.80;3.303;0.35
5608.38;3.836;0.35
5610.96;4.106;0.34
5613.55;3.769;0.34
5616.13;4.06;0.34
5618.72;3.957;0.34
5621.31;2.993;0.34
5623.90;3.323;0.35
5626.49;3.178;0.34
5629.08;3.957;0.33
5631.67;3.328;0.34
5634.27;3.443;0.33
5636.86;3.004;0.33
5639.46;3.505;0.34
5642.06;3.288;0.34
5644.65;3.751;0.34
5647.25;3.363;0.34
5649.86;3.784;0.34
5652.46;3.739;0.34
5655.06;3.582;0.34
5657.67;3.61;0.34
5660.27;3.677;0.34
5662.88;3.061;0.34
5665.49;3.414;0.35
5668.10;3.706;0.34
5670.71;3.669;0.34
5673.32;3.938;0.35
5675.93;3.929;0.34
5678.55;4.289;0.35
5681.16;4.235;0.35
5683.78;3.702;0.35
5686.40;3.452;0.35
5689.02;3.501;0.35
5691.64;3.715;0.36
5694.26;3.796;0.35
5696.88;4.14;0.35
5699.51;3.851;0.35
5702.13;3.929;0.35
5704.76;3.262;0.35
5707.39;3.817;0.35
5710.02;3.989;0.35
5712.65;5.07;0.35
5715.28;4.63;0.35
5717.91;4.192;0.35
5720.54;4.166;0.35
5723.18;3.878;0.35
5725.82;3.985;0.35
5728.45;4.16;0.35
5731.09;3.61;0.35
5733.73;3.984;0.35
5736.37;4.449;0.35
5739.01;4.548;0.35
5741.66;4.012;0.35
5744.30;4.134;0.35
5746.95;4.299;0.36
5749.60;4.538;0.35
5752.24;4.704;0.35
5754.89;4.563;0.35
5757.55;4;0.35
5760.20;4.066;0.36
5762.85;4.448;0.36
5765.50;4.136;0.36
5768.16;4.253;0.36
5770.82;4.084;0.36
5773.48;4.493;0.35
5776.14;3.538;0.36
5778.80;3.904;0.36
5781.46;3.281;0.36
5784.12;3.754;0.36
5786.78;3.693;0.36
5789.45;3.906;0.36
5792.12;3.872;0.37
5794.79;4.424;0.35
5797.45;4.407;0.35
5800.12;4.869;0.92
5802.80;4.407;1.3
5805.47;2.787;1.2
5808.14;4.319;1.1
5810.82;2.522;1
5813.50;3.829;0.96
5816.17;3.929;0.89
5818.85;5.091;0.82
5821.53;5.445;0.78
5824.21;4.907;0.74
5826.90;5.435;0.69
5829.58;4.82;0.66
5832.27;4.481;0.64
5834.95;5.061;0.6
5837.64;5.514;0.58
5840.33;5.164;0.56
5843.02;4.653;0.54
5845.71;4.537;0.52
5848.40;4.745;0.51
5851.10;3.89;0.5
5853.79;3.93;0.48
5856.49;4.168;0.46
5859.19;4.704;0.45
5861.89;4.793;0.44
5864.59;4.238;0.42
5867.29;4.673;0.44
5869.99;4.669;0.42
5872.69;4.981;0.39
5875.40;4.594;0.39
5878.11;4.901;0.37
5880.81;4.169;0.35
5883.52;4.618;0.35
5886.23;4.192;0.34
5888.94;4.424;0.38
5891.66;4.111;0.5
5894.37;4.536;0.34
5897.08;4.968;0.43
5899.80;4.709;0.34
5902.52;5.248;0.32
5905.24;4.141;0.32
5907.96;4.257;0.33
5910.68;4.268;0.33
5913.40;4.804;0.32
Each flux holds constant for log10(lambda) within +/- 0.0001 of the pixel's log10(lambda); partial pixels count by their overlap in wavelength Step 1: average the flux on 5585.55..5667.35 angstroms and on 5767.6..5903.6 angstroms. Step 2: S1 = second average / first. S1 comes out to 1.3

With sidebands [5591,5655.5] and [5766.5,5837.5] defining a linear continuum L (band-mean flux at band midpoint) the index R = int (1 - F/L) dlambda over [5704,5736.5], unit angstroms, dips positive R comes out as -1.7 angstroms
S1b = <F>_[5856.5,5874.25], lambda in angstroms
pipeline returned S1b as 4.64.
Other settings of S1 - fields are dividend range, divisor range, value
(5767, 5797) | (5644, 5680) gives 1.07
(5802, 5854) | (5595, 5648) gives 1.29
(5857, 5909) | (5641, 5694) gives 1.24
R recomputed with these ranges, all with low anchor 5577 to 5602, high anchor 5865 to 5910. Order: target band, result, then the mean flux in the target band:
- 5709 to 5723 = -1.6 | 4.38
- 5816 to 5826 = -1.5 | 4.97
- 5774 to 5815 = 3.6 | 3.85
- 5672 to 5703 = -0.4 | 3.87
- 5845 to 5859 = 0.5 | 4.28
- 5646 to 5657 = 0.2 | 3.62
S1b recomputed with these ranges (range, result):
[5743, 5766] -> 4.33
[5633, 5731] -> 3.79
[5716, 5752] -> 4.18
